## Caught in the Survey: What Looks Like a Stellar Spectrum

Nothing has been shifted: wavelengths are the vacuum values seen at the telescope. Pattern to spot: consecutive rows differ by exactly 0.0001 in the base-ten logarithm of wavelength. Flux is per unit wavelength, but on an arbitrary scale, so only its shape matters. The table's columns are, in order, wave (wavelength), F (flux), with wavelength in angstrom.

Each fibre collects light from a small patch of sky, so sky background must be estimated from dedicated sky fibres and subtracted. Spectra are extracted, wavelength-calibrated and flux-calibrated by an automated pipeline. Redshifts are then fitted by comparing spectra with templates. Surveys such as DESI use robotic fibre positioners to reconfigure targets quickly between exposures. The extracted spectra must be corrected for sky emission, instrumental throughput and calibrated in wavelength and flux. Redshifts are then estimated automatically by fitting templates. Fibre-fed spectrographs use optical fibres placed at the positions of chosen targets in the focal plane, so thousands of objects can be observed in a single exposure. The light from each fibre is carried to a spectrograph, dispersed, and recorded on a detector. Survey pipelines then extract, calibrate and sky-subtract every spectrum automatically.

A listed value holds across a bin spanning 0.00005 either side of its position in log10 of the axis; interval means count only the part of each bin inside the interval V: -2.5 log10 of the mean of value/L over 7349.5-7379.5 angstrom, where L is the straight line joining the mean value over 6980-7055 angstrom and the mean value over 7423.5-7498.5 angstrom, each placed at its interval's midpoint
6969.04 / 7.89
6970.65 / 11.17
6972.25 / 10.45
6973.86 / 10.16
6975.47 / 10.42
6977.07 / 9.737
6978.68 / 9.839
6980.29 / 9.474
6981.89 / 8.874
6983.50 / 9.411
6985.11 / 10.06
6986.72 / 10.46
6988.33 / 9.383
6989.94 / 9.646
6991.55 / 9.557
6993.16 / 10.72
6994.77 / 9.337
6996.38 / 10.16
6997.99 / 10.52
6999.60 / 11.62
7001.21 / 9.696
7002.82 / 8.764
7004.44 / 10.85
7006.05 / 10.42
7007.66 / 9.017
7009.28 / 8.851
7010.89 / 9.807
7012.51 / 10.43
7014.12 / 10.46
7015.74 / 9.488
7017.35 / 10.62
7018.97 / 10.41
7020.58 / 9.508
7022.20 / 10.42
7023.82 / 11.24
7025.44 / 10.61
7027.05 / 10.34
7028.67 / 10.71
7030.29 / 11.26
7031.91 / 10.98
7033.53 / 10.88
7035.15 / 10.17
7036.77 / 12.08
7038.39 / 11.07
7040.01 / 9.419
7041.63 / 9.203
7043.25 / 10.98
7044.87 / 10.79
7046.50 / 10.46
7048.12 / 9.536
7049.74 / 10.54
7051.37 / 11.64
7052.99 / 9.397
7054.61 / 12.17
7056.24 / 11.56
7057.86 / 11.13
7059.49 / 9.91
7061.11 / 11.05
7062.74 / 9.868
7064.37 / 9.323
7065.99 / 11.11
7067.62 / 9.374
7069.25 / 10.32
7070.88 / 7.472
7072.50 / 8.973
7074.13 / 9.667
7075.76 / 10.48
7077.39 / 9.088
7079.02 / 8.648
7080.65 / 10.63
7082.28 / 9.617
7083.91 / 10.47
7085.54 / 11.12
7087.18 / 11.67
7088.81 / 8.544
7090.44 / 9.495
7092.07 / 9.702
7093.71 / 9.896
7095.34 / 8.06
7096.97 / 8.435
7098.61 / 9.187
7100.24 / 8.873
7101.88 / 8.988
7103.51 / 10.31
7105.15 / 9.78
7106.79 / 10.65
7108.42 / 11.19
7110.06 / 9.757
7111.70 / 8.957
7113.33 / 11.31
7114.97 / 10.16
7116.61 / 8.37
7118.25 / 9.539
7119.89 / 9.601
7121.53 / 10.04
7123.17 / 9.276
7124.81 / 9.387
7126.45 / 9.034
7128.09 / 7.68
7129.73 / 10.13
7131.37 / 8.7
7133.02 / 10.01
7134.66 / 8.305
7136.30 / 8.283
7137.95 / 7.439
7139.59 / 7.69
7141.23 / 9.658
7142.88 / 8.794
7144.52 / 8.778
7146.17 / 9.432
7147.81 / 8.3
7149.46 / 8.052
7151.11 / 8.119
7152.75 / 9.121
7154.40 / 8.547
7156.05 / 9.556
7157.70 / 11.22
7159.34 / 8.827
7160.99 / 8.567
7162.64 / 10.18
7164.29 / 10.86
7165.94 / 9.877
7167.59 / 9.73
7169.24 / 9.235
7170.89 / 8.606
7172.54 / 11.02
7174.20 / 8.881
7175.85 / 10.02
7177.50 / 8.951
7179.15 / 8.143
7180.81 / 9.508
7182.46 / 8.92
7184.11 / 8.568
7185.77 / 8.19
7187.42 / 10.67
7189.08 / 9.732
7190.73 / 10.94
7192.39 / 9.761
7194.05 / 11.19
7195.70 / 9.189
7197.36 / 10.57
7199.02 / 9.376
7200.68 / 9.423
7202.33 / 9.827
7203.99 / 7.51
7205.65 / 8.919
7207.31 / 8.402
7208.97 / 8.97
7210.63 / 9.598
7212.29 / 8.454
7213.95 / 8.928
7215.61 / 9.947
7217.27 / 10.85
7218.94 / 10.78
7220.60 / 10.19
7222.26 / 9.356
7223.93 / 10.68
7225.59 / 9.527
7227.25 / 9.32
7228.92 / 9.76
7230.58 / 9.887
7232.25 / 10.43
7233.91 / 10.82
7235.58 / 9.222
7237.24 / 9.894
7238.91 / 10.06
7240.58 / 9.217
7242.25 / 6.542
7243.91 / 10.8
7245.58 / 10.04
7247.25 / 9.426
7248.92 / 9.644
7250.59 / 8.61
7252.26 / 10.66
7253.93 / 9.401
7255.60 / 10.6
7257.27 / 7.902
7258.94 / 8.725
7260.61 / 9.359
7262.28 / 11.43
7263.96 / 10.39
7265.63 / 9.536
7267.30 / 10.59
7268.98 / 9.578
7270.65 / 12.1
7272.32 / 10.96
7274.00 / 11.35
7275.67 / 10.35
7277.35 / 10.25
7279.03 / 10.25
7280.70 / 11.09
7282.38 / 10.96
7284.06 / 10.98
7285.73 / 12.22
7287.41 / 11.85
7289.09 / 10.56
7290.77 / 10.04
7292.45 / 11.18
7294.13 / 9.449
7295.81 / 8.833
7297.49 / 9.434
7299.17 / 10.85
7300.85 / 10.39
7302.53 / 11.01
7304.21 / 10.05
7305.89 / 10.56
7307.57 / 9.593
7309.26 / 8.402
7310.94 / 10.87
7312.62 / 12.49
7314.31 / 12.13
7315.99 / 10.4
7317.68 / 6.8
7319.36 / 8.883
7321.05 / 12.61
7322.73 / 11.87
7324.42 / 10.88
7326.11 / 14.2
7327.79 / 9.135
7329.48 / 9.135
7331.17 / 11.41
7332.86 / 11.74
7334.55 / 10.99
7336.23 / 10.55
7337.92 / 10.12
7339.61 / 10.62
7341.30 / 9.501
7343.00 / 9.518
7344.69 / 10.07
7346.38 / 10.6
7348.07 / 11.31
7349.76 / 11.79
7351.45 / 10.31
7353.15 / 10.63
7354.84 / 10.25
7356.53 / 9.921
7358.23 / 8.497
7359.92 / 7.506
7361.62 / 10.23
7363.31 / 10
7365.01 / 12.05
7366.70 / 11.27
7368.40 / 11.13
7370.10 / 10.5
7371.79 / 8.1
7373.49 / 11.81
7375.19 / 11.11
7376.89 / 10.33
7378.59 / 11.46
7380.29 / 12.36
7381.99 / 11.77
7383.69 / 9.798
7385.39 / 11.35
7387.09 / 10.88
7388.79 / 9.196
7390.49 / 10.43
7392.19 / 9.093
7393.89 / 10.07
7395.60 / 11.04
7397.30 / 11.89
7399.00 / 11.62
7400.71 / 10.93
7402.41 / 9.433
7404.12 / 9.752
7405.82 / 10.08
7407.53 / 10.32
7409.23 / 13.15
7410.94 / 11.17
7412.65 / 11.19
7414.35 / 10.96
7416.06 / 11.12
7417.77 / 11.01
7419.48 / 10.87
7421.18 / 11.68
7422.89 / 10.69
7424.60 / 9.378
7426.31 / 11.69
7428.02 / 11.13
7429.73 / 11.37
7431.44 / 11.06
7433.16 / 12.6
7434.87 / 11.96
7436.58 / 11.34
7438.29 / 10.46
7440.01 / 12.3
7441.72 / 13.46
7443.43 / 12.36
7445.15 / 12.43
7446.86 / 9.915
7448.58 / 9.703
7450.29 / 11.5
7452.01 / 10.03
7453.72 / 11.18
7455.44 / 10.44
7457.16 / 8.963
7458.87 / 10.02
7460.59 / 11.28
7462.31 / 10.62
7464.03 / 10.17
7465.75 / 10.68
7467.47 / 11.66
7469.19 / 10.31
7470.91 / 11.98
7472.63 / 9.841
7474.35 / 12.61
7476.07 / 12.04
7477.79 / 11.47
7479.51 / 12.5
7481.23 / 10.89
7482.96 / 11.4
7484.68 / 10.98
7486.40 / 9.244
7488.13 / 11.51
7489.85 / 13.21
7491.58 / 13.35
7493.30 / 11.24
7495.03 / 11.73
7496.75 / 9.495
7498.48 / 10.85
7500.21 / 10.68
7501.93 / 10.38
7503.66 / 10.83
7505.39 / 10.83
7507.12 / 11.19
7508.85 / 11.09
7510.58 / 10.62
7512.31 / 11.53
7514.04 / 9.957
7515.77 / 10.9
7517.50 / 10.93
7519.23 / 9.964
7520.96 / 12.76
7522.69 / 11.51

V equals 0.06 mag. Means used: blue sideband 10.2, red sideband 11.2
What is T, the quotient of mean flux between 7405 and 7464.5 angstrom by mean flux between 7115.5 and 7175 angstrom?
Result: 1.21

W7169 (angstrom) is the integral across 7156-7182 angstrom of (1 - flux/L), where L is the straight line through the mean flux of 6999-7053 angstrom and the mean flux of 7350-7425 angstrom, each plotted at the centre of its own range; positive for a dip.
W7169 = 2.22 angstrom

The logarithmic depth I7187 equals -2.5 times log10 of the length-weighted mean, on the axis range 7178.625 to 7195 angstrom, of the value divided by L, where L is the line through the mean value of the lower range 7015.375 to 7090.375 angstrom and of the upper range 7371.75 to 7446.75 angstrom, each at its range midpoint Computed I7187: 0.11 mag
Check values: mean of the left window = 10.3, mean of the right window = 11.1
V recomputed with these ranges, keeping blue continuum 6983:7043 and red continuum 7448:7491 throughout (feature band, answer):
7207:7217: 0.151 mag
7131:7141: 0.226 mag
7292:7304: 0.060 mag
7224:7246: 0.097 mag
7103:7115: 0.012 mag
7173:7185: 0.161 mag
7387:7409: 0.045 mag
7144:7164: 0.150 mag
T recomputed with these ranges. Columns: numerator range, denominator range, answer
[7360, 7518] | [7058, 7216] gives 1.16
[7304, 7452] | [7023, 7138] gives 1.08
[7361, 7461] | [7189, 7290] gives 1.10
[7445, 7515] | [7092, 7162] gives 1.19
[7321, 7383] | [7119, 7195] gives 1.15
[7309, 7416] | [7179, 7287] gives 1.08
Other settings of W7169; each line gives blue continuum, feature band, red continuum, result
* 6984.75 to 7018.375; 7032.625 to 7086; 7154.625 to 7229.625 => -2.0 angstrom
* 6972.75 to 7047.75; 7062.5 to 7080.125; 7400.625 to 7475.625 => 1.4 angstrom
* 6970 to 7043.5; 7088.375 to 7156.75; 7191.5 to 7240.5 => 5.1 angstrom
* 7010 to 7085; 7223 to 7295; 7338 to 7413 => 2.2 angstrom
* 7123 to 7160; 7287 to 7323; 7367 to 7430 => -0.8 angstrom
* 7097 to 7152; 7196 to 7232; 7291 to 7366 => 0.6 angstrom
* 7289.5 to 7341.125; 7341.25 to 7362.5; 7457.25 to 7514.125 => 1.2 angstrom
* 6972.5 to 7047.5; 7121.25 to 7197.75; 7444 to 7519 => 8.6 angstrom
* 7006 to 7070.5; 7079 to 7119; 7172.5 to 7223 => 1.2 angstrom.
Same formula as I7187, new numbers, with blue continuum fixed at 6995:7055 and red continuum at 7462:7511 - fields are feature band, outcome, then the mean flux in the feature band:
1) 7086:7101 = 0.12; 9.36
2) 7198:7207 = 0.18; 9.01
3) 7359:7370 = 0.06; 10.4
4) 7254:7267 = 0.11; 9.73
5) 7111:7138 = 0.14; 9.24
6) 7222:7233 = 0.09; 9.87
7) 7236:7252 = 0.15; 9.4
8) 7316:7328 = 0.02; 10.7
